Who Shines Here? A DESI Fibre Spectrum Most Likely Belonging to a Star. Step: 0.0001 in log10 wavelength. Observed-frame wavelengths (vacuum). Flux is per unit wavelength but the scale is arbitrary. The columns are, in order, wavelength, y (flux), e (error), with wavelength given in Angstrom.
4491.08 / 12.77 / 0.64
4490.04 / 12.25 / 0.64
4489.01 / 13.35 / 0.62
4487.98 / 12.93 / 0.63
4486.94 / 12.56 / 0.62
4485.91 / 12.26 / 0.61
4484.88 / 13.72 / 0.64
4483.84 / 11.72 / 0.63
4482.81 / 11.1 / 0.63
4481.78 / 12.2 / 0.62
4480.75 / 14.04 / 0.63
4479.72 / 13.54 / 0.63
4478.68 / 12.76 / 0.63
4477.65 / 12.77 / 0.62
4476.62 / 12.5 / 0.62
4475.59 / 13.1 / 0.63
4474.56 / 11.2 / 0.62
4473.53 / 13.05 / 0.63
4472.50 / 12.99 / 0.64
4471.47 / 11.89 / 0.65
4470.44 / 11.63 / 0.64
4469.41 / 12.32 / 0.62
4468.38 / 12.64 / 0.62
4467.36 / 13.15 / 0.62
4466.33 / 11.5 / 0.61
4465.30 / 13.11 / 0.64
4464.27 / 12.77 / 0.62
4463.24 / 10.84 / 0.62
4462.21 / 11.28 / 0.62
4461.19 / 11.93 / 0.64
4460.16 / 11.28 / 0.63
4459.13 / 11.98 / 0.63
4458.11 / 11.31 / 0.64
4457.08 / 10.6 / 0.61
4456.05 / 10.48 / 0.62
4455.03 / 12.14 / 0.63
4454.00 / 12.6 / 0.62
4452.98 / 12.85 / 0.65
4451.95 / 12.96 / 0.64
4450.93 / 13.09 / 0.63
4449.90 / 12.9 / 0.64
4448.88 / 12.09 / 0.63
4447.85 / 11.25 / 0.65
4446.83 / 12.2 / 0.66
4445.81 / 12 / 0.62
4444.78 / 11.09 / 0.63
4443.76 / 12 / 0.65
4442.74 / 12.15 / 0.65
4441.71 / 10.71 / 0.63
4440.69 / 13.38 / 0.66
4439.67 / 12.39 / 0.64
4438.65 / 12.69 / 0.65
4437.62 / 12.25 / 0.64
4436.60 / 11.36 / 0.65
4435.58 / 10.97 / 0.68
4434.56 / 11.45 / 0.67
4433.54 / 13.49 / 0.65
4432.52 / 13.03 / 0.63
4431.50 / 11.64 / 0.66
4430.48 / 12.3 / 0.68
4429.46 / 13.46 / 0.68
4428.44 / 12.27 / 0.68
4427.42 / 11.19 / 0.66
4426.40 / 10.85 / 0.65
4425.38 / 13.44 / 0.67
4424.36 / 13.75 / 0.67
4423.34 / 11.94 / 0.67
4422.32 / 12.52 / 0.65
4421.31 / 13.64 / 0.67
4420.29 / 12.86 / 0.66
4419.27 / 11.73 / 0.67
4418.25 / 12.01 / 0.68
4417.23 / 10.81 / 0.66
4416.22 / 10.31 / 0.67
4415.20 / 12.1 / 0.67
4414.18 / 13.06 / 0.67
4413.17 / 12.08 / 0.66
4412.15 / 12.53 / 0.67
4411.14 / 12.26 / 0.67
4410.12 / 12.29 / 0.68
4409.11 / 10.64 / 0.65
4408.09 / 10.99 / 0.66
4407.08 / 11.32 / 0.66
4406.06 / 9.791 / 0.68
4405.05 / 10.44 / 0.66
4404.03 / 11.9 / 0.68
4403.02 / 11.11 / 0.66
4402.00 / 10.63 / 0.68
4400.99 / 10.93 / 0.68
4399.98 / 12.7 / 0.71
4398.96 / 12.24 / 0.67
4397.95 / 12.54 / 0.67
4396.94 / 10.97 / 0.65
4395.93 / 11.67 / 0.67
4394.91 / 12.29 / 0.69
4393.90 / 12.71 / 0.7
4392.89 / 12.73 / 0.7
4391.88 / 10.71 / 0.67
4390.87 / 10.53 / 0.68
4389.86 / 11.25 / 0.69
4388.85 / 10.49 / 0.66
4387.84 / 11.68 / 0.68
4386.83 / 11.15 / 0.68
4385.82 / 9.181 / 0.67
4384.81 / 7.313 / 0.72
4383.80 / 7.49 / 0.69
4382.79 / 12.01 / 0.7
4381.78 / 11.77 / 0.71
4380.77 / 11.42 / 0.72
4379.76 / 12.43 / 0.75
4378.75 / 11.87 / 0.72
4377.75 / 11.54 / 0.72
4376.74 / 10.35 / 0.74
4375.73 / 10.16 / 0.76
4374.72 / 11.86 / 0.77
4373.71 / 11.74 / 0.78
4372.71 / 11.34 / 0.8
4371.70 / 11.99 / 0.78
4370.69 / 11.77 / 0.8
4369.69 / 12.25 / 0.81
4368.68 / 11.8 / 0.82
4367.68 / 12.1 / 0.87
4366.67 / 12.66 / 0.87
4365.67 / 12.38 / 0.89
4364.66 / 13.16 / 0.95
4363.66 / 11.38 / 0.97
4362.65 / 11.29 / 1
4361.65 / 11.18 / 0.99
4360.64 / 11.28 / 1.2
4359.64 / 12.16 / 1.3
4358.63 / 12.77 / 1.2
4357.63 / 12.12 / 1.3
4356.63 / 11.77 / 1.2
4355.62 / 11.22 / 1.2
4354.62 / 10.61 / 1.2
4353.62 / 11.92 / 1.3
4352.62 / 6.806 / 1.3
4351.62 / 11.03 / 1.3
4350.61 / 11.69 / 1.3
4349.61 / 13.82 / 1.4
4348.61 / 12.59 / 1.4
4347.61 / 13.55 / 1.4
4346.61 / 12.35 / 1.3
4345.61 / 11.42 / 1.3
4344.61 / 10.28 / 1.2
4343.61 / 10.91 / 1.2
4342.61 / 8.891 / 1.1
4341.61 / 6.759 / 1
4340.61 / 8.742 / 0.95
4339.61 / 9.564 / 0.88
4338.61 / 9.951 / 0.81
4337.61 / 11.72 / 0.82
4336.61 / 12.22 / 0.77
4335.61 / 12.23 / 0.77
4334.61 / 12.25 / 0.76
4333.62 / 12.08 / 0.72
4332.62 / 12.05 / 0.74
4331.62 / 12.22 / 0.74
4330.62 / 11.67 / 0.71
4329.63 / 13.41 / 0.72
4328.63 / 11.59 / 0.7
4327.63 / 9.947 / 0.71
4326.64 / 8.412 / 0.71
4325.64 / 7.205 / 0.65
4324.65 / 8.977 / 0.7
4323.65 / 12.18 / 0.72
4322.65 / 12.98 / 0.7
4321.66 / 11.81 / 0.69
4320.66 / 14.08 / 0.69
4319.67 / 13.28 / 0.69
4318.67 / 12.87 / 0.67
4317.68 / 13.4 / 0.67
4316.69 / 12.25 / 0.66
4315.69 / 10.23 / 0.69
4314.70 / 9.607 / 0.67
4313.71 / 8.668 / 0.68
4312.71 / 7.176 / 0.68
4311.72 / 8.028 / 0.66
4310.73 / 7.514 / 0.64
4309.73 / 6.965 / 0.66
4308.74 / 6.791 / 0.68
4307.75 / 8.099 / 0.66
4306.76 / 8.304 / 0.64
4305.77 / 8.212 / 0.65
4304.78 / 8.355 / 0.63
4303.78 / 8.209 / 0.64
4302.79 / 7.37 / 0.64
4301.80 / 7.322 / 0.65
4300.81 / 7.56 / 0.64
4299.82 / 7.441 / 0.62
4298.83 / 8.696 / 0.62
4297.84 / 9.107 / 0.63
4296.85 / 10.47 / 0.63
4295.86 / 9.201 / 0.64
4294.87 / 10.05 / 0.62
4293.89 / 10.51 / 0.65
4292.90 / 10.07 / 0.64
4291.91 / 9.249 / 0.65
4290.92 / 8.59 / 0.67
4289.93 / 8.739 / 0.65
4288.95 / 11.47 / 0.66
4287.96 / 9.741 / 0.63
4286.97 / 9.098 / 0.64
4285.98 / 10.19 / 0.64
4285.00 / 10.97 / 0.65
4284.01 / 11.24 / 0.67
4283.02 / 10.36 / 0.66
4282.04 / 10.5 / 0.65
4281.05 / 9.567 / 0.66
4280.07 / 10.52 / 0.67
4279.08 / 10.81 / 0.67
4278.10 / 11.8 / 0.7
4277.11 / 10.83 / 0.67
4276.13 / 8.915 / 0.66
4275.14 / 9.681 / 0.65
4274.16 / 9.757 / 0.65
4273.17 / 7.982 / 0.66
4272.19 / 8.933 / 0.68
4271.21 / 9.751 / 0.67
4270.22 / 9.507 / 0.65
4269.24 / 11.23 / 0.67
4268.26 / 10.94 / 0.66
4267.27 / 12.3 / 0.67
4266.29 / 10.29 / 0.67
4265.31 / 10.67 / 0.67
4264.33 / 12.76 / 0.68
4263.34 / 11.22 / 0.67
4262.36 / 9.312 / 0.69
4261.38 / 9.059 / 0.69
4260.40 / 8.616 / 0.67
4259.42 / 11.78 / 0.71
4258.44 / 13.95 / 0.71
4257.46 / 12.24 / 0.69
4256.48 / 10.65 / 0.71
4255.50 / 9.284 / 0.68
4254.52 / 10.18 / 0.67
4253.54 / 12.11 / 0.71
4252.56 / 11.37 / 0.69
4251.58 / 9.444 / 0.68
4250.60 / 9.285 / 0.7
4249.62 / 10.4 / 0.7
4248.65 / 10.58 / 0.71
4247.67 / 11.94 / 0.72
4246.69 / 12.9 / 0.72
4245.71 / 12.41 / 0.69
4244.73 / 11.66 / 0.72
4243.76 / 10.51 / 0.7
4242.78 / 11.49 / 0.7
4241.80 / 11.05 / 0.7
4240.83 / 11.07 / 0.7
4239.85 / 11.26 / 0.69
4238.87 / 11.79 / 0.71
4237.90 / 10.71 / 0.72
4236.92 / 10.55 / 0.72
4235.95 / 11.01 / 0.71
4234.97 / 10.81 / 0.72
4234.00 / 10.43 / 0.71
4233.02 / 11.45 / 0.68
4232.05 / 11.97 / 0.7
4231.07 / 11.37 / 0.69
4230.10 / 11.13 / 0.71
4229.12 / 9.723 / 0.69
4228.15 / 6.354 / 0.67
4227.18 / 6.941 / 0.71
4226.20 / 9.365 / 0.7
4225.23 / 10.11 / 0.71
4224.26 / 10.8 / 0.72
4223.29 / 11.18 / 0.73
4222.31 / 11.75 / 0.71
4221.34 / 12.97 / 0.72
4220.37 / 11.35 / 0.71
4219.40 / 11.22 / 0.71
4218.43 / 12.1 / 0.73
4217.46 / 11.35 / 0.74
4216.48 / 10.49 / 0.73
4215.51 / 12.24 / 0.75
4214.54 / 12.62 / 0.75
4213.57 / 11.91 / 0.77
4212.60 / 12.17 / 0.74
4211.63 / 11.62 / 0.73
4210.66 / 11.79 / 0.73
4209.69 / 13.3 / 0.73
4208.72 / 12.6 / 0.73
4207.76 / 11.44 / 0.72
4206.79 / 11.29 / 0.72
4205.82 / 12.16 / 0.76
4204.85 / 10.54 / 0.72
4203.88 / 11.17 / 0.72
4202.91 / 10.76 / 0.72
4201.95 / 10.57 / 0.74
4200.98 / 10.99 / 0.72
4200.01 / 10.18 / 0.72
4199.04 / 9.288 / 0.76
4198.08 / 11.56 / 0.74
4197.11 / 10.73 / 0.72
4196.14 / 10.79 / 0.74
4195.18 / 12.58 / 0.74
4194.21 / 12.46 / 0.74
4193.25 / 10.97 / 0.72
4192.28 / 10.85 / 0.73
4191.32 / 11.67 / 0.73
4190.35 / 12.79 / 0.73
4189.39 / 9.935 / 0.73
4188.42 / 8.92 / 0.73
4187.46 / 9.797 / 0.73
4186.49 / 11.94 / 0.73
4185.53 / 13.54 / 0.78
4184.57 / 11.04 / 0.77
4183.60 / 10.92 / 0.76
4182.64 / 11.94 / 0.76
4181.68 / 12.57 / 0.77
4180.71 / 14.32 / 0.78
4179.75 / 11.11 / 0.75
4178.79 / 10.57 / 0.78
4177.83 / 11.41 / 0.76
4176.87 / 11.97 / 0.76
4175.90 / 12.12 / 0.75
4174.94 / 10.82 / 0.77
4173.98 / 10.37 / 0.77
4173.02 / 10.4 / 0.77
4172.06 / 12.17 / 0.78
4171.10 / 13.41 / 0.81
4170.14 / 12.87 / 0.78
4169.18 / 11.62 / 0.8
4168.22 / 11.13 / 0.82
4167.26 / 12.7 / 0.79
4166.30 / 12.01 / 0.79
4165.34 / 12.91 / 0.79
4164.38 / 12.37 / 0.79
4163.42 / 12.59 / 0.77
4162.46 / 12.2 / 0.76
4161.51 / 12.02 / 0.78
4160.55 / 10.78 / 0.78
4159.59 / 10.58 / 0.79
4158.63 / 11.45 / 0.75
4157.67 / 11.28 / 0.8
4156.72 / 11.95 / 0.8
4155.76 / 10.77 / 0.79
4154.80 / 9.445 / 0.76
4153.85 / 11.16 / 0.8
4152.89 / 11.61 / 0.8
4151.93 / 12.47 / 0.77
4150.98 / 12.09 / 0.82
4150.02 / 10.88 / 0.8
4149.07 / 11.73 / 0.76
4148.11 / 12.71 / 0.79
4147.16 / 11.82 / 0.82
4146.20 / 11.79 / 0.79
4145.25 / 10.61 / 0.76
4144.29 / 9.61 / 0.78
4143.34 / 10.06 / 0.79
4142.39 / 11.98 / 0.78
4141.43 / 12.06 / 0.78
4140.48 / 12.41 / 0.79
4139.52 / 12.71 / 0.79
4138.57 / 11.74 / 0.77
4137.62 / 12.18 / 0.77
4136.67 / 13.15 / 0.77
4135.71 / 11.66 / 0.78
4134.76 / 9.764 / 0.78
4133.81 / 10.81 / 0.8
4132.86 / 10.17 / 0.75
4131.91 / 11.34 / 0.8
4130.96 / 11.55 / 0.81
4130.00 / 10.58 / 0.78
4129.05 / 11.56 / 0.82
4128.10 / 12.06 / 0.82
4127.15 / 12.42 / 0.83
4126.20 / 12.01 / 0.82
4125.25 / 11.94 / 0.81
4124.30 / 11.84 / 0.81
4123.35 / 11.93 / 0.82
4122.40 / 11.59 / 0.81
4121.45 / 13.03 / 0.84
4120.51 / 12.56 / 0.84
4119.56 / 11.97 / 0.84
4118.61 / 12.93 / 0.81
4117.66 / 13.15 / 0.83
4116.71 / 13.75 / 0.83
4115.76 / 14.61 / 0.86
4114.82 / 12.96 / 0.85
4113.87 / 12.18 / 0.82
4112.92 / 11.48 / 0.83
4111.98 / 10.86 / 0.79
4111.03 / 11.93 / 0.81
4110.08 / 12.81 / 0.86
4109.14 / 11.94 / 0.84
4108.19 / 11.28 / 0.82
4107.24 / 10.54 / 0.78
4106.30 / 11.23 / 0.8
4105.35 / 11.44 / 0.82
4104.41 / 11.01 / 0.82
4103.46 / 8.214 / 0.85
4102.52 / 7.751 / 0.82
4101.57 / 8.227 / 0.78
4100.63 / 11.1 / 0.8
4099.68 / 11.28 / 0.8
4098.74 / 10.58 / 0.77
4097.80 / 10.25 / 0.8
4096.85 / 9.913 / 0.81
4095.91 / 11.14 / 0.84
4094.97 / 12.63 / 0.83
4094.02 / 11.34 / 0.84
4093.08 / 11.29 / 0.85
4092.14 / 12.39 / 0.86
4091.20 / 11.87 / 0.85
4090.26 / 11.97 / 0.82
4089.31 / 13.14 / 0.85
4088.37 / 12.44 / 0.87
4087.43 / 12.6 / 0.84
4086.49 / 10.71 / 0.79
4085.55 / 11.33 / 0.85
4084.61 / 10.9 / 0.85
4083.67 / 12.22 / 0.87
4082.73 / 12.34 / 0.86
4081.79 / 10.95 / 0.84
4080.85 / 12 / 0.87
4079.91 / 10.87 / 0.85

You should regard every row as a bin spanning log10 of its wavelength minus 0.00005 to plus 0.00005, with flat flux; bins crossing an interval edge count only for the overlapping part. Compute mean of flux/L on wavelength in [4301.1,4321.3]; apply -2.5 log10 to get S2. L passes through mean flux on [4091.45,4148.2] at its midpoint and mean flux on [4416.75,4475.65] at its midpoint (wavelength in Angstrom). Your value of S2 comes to 0.26 mag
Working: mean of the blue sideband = 11.5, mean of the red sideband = 12.1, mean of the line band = 9.34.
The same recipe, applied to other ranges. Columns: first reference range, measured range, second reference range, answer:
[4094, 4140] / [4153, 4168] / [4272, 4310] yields -0.06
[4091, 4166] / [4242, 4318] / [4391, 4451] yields 0.18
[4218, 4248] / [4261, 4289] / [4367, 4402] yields 0.08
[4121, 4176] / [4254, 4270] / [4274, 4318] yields -0.11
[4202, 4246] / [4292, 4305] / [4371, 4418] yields 0.26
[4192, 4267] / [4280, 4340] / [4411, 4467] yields 0.14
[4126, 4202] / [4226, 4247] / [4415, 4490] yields 0.09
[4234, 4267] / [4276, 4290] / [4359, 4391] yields 0.07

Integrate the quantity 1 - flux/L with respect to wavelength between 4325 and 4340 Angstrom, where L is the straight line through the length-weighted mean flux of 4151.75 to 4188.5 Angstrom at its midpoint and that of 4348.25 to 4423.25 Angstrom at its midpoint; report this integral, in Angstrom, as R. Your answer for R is 0.59 Angstrom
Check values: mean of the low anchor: 11.6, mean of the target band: 11.1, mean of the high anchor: 11.5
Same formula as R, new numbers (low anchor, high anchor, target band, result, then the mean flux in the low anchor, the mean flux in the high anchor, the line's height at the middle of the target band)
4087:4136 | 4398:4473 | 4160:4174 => -0.5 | 11.6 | 12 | 11.6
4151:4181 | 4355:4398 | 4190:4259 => 2.8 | 11.7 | 11.4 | 11.6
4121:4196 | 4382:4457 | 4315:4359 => 1.5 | 11.6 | 11.7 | 11.7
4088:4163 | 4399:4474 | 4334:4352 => 1.1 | 11.5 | 12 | 11.9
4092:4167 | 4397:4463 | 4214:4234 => 1.5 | 11.5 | 11.9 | 11.7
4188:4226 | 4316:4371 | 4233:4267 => 1.2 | 11.4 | 11.5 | 11.4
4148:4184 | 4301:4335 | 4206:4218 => -0.7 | 11.7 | 10.1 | 11.2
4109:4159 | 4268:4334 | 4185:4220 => -1.2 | 11.8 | 9.92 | 11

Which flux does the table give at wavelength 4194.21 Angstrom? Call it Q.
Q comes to 12.46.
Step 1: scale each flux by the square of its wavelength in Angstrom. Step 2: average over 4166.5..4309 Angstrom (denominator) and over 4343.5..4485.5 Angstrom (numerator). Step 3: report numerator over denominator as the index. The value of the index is 1.2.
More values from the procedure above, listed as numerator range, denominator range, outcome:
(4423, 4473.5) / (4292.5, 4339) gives 1.28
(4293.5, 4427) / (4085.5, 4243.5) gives 1.05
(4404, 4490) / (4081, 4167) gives 1.22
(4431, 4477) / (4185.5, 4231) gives 1.22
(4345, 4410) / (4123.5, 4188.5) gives 1.09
